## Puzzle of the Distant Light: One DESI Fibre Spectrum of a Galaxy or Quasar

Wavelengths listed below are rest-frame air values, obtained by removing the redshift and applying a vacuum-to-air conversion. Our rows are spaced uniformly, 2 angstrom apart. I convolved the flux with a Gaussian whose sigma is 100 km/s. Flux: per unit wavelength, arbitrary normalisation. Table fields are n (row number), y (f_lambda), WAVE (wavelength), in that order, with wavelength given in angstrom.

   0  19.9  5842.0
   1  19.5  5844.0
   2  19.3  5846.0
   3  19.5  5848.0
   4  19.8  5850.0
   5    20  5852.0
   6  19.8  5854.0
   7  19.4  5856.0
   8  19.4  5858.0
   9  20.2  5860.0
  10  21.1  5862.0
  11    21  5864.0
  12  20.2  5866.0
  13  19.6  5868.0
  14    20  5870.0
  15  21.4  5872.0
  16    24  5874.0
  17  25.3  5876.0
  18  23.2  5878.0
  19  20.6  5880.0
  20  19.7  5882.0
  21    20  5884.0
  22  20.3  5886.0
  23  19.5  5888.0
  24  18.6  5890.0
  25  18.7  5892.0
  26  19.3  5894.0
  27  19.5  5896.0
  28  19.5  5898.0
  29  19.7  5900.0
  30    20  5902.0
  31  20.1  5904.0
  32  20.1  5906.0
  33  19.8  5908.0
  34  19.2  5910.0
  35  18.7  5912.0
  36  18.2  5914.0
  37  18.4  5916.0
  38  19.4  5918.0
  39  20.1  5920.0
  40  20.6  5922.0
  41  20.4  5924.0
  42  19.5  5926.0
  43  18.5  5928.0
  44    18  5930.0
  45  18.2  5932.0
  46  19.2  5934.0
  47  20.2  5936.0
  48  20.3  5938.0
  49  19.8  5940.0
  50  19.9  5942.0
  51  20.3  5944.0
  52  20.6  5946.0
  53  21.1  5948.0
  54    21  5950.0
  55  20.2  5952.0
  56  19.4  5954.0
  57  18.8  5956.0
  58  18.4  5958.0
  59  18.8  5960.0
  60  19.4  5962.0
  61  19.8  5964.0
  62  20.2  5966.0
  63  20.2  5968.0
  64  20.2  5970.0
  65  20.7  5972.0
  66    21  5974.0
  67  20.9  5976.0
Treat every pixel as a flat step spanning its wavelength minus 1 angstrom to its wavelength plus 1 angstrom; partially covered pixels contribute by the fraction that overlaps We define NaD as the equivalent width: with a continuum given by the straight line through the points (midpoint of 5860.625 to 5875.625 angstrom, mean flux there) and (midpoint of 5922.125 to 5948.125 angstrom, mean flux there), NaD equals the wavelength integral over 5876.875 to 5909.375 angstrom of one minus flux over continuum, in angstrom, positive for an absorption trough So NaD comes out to 1.11 angstrom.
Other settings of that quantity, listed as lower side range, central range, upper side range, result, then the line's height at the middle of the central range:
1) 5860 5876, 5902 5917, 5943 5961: 0.9 angstrom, 20.6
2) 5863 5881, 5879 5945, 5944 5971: 4.2 angstrom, 20.8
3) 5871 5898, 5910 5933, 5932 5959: 1.3 angstrom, 20.2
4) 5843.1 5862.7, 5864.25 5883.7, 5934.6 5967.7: -1.6 angstrom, 19.8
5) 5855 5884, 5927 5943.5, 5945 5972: 0.7 angstrom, 20.2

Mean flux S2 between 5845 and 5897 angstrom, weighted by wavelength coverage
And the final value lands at 20.4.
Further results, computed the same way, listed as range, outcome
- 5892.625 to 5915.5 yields 19.4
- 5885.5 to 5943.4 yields 19.4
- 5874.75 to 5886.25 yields 21.6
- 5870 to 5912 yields 20.4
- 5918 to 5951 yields 19.8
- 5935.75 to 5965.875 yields 19.9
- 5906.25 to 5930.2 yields 19.3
